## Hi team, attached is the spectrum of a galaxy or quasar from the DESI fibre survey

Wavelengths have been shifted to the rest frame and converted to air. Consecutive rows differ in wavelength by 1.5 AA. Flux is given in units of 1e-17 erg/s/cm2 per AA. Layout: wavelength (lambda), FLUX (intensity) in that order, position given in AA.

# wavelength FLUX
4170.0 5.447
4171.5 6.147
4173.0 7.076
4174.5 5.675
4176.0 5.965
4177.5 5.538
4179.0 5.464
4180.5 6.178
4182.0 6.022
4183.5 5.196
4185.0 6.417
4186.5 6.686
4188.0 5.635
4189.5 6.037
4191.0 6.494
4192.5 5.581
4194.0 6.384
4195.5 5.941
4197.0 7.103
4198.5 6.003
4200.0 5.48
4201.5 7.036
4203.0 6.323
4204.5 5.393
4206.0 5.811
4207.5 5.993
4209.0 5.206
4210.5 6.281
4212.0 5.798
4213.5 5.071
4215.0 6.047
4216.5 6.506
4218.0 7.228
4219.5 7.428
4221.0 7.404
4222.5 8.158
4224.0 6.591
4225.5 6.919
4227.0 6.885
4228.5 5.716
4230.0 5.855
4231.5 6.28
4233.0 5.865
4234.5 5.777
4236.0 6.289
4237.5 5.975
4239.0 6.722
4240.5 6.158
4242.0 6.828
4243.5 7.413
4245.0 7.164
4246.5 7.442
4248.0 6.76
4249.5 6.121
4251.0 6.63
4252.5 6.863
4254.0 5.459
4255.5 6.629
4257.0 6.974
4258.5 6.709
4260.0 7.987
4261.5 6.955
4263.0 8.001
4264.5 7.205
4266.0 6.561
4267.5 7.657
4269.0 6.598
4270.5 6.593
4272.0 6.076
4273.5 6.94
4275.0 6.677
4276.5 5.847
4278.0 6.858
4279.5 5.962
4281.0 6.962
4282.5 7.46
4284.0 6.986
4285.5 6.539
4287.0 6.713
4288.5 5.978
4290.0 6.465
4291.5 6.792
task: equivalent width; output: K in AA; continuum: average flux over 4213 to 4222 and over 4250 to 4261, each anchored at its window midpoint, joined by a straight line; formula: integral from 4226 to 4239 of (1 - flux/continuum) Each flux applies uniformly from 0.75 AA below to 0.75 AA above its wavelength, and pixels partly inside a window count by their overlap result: 1.1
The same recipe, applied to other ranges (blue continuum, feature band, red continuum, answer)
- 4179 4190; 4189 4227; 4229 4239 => -2.0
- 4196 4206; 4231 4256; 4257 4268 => 1.6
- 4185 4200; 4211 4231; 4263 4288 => -0.6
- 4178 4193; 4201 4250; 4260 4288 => -0.6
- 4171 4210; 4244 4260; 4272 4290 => -0.8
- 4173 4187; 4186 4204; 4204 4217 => -1.0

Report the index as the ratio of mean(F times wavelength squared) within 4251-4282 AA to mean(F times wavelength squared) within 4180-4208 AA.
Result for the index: 1.2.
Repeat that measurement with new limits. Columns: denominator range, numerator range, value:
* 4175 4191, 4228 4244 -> 1.08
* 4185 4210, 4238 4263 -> 1.15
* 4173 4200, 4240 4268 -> 1.18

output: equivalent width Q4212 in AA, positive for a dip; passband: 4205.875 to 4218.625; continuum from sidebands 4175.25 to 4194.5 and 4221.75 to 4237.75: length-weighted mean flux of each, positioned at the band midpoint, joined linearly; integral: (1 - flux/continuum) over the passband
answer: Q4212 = 0.5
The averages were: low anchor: 5.96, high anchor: 6.4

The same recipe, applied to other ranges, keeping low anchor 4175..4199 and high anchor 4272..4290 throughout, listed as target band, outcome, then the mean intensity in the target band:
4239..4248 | -0.8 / 6.96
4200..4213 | 0.5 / 5.93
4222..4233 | -0.5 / 6.54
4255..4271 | -1.5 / 7.09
